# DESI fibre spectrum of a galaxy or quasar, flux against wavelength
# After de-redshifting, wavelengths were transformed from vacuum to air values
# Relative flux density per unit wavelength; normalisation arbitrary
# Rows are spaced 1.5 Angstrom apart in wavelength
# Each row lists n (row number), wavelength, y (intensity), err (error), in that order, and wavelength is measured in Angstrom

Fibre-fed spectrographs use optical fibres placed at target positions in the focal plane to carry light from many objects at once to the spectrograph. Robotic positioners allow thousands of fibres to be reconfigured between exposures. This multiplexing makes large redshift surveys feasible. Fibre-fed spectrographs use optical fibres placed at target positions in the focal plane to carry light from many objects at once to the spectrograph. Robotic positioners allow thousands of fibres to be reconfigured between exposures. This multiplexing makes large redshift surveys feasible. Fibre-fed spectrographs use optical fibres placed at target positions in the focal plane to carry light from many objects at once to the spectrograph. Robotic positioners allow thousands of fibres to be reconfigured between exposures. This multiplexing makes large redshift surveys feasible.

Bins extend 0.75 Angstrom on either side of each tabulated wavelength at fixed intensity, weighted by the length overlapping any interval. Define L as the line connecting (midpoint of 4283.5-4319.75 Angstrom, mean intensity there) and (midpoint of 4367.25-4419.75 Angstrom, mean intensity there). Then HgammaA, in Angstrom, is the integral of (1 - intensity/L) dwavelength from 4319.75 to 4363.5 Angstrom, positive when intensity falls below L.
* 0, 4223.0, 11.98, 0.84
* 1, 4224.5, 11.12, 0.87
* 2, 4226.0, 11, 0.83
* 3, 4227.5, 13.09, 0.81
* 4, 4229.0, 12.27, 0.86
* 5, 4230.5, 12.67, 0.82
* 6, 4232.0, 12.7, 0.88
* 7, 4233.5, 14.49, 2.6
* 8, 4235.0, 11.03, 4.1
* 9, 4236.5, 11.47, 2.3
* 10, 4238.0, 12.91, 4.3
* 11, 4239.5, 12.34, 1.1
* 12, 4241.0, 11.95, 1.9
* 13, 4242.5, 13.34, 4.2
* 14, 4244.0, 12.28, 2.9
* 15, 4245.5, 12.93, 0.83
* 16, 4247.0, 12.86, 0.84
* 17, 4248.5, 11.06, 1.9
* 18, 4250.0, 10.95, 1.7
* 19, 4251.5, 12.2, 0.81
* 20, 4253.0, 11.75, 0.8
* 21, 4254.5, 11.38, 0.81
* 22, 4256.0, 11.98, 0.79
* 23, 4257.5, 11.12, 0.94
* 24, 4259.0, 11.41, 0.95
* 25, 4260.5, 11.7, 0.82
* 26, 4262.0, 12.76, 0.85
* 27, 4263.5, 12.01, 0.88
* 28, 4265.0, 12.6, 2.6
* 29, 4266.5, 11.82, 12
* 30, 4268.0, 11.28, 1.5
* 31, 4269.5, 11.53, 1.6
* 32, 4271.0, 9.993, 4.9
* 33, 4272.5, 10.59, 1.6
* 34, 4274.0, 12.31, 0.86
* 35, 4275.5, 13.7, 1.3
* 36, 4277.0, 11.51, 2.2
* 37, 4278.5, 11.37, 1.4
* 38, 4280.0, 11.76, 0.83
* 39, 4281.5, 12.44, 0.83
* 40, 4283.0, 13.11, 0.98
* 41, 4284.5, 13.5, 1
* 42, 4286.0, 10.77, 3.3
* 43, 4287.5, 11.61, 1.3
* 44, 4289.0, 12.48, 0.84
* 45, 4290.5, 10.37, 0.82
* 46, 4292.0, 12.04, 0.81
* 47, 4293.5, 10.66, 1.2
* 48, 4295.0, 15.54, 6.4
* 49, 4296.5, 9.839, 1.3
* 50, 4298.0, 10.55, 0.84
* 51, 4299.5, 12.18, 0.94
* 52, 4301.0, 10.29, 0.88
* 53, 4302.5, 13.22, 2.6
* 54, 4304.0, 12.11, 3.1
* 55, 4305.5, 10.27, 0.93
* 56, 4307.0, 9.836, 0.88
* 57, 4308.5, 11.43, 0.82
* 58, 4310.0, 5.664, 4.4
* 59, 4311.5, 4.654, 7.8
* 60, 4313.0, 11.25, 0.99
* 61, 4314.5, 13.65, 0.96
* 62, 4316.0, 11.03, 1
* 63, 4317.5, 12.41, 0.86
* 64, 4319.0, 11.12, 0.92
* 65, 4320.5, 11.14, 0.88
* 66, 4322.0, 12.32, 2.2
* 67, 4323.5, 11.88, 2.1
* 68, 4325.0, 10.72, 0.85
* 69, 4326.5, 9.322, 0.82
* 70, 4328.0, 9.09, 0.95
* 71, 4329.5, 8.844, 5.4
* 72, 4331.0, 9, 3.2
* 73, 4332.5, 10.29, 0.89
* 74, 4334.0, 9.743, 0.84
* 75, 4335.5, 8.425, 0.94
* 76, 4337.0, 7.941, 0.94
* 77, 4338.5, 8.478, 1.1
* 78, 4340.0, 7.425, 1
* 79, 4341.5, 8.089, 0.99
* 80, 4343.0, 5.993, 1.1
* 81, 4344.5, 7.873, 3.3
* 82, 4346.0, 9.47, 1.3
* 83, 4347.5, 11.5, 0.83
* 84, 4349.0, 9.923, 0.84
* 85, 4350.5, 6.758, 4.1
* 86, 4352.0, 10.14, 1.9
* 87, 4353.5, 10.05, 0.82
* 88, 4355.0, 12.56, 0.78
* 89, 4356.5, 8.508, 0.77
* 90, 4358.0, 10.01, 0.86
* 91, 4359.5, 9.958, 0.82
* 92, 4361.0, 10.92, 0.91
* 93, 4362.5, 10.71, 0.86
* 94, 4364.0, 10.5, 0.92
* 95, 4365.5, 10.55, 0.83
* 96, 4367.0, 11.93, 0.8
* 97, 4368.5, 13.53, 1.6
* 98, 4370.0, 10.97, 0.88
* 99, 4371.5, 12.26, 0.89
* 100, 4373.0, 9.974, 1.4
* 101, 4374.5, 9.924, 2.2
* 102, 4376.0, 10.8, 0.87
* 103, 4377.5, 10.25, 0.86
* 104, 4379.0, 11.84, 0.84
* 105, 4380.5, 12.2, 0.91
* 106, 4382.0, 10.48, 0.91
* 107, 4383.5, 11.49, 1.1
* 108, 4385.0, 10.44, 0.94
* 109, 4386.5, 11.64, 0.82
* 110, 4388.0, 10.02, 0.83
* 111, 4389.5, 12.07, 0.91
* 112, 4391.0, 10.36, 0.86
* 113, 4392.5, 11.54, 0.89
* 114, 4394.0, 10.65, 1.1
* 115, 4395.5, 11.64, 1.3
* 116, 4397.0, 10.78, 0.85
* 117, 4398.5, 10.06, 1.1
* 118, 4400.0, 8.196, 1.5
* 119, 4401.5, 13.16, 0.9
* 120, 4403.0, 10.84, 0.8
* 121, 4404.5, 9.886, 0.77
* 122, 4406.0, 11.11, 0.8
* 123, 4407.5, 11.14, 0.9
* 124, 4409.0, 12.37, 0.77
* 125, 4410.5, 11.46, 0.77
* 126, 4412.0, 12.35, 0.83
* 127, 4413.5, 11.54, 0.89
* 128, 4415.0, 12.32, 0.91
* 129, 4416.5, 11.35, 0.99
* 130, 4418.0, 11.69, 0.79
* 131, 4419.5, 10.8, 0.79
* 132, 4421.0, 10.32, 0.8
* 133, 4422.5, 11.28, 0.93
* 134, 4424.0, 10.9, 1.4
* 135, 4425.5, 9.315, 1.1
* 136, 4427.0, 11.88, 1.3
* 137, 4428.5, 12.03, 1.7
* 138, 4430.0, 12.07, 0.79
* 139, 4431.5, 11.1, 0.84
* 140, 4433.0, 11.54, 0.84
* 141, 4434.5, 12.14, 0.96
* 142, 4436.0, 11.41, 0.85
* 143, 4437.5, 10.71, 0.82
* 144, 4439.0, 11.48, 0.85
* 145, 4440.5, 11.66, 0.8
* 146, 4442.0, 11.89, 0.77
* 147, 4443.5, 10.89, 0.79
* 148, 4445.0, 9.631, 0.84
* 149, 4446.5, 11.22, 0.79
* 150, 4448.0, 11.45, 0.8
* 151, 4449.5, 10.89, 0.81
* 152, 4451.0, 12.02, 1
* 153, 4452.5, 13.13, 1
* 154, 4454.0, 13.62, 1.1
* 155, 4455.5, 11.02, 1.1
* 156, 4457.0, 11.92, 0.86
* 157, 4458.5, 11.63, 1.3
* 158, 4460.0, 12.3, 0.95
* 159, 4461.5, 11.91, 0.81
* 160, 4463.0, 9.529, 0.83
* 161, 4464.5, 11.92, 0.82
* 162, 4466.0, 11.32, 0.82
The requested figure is 6.23 Angstrom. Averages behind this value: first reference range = 11.1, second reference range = 11.2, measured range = 9.56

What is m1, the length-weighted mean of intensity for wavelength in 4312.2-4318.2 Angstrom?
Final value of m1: 12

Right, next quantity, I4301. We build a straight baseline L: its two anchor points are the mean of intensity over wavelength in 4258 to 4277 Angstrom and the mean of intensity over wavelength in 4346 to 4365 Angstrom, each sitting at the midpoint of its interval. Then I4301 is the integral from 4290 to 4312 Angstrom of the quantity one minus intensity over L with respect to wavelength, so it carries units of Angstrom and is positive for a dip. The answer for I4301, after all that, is 1.0 Angstrom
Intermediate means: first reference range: 11.8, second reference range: 10.1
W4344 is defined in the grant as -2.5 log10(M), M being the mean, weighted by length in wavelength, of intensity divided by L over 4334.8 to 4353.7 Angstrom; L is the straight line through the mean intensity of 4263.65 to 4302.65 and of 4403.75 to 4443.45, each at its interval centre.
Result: 0.33 mag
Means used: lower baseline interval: 11.8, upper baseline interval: 11.4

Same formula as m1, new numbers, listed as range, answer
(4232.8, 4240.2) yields 12.4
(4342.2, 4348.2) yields 8.68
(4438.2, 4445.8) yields 11.1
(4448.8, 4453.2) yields 12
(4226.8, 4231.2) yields 12.7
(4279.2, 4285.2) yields 12.7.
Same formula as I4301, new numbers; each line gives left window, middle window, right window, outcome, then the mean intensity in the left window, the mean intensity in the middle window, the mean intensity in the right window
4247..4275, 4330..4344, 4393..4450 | 3.7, 11.6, 8.38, 11.2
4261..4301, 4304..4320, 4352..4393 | 1.8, 11.8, 10.2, 10.9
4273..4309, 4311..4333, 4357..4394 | 1.9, 11.8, 10.5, 11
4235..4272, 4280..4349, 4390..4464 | 7.3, 11.9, 10.4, 11.3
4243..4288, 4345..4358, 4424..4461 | 2.1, 11.9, 9.83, 11.5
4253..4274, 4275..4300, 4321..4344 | -2.8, 11.6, 11.9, 9.18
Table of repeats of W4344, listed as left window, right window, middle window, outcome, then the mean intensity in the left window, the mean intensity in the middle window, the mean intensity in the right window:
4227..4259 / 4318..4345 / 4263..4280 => -0.039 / 12.2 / 11.7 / 9.36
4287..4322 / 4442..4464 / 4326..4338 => 0.223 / 11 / 9.06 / 11.5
